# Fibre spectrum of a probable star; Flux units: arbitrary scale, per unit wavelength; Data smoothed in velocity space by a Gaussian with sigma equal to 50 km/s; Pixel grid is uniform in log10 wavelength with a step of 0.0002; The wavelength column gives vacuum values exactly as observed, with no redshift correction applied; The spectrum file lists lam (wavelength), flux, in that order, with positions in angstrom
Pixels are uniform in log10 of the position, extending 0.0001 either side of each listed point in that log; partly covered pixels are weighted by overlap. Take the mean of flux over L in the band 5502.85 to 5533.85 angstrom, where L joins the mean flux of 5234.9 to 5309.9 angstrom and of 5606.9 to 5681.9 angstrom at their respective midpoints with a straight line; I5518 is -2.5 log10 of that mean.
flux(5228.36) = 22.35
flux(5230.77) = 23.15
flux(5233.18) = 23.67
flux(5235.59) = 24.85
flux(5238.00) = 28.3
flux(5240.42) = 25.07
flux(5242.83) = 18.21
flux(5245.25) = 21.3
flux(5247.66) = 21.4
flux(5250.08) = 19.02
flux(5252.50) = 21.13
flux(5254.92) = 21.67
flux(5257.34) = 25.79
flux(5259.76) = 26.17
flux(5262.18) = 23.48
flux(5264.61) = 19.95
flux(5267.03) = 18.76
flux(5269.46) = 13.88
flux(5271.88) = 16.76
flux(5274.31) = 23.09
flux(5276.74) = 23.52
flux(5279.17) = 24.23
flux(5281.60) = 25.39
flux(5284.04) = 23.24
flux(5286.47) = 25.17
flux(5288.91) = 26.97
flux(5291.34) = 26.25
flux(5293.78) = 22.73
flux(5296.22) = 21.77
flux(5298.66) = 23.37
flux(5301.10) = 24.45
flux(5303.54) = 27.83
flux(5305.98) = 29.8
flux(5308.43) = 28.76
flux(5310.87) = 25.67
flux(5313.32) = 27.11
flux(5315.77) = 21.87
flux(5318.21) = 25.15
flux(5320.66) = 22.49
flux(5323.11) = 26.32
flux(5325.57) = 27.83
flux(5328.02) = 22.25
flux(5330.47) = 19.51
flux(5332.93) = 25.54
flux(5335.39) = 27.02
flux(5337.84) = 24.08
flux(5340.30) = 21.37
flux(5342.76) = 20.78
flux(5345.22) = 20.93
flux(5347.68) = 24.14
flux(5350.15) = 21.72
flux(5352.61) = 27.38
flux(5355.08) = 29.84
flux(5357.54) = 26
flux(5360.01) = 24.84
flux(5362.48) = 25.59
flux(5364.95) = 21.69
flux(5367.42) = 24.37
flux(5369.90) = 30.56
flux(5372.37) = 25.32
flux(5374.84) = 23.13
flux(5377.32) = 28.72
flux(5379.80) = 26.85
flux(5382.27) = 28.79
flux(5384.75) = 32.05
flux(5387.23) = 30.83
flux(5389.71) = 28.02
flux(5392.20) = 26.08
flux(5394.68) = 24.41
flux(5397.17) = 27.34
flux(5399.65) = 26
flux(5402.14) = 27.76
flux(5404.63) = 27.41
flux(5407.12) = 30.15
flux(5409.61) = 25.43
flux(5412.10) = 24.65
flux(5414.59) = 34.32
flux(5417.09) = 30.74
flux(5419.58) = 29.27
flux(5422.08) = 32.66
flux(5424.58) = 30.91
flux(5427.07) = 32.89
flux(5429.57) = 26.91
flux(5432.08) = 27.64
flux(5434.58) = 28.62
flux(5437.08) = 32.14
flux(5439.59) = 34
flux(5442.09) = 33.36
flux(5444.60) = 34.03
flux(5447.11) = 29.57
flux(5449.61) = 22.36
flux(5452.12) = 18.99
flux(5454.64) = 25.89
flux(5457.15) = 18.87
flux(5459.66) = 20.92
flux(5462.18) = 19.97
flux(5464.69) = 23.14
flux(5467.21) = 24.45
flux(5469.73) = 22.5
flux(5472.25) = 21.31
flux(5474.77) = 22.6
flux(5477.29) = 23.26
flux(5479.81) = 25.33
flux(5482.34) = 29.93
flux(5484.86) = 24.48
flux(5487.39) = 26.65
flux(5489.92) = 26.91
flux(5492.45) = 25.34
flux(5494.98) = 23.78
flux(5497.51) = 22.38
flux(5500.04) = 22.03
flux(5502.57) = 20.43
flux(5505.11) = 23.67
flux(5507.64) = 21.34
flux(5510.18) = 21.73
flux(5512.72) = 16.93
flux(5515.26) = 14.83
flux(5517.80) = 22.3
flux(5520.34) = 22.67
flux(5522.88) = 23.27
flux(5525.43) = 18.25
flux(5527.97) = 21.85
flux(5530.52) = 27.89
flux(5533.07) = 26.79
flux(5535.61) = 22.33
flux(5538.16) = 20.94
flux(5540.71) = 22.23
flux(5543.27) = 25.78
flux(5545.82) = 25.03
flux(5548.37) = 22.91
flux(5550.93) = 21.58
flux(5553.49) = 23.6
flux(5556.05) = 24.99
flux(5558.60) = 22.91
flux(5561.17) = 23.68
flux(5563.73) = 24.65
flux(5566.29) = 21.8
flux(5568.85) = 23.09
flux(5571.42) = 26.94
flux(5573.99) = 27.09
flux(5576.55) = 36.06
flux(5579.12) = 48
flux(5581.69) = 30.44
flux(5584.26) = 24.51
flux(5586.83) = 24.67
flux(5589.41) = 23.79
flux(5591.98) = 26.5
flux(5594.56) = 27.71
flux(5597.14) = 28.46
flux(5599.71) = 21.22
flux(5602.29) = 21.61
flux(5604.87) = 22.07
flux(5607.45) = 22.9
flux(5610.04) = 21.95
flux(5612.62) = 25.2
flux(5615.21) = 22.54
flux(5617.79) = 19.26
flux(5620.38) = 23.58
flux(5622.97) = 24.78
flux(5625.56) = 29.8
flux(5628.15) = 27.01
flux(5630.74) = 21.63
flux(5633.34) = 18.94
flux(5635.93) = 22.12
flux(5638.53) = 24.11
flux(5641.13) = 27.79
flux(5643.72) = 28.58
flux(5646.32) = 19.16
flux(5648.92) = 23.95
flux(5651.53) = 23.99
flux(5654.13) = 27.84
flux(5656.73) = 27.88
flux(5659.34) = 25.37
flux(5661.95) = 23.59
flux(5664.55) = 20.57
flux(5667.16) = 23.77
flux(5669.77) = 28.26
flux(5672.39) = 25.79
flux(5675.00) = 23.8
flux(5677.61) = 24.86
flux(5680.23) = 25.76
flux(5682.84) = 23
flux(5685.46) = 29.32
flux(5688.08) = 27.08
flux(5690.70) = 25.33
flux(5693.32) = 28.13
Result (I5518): 0.11 mag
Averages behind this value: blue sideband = 23.3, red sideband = 24.3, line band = 21.7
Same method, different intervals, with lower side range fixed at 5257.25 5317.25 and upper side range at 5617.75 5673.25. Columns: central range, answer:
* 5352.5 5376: -0.08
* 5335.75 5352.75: 0.05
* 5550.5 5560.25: 0.04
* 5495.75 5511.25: 0.11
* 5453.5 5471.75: 0.09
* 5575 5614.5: -0.11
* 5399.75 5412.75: -0.13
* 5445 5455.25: -0.03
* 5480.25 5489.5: -0.11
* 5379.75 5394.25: -0.19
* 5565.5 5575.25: -0.02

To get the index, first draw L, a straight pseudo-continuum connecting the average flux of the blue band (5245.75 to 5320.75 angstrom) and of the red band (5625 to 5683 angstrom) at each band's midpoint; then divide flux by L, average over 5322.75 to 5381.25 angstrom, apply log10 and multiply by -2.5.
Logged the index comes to -0.05 mag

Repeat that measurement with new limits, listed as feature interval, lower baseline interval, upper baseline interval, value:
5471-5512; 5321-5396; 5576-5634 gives 0.08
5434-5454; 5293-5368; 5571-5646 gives -0.16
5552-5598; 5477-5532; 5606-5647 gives -0.16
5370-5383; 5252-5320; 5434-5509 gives -0.11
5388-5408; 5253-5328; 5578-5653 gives -0.12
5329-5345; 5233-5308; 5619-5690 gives 0.03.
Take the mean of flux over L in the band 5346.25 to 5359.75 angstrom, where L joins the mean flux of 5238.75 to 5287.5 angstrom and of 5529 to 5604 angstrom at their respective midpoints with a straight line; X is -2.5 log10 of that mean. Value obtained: -0.12 mag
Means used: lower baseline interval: 21.9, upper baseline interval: 25.7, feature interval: 25.7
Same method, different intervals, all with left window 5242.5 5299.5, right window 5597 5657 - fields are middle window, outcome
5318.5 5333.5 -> -0.07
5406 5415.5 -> -0.23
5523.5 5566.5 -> 0.00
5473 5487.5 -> -0.09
